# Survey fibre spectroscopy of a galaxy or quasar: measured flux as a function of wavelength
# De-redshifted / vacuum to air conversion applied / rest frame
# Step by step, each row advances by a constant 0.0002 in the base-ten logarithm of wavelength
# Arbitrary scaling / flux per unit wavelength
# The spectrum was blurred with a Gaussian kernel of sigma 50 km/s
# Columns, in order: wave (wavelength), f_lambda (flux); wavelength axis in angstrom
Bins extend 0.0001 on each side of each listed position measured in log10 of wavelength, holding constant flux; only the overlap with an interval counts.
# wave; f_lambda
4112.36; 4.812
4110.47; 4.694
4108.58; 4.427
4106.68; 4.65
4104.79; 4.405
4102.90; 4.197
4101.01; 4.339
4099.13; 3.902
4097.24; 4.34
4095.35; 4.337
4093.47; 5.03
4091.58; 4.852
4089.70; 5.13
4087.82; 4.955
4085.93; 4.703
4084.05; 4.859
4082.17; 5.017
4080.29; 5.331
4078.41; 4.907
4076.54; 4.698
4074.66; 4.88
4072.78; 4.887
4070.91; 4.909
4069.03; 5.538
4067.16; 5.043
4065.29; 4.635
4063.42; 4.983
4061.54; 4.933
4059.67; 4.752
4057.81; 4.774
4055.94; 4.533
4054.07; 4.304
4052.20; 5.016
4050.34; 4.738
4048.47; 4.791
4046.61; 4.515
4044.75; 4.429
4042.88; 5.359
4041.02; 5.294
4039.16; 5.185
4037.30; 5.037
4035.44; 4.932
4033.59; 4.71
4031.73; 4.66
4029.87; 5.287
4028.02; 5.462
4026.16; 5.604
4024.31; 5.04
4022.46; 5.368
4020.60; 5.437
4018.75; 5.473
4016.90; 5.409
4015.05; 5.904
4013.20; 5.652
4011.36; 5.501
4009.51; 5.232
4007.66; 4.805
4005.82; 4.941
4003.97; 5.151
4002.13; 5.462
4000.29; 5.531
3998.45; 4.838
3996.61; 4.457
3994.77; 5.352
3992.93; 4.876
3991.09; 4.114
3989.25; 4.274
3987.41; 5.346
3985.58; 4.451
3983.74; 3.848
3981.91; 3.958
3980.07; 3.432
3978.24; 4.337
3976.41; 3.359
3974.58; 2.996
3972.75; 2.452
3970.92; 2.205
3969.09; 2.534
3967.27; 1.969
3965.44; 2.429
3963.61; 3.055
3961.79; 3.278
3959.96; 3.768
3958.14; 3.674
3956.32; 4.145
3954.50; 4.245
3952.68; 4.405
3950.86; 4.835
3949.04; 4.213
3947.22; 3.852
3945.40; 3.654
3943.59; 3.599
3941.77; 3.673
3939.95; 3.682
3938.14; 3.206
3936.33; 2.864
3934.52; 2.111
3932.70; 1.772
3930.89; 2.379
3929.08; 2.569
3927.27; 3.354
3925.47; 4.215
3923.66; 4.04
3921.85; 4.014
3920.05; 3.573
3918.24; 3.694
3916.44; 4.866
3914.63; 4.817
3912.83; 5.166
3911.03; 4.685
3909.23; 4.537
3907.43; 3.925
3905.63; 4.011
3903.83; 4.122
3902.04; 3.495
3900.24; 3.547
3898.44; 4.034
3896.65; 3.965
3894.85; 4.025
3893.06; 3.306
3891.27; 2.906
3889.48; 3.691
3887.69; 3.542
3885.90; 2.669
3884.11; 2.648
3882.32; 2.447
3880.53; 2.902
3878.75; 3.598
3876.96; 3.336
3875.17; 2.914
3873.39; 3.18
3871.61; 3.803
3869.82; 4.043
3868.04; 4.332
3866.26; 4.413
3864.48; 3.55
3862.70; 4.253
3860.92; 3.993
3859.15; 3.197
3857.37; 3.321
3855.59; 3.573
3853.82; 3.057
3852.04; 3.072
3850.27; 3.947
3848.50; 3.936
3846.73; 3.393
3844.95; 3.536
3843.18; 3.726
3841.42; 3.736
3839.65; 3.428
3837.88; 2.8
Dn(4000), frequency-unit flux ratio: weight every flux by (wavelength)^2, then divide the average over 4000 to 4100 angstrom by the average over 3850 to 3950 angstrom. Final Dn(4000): 1.50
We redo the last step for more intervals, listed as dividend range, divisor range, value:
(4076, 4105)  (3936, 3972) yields 1.45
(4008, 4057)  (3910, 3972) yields 1.51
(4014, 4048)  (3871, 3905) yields 1.64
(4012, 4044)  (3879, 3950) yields 1.56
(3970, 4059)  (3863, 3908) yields 1.43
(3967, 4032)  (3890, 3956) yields 1.27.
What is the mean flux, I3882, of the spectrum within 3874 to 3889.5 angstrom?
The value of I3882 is 3.05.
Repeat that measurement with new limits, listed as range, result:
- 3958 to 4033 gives 4.43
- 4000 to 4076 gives 5.07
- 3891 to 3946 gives 3.68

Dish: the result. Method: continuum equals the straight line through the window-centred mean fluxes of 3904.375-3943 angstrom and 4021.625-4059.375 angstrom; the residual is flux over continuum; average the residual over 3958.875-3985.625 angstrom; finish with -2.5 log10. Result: 0.31 mag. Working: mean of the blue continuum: 3.68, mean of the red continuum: 4.95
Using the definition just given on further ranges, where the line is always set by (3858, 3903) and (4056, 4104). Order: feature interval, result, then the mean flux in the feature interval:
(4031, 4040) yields -0.09 mag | 4.91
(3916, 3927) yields -0.06 mag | 3.99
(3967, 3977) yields 0.49 mag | 2.6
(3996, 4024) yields -0.21 mag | 5.28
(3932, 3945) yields 0.27 mag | 3.03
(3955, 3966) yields 0.16 mag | 3.45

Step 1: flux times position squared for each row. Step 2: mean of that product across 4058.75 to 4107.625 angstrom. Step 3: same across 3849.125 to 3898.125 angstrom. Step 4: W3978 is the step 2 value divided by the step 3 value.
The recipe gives 1.53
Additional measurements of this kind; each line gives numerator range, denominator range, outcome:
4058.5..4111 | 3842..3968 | 1.45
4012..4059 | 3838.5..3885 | 1.58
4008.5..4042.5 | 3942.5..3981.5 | 1.58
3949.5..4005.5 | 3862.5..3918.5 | 1.11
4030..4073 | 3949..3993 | 1.39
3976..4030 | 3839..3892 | 1.53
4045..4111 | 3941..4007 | 1.26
